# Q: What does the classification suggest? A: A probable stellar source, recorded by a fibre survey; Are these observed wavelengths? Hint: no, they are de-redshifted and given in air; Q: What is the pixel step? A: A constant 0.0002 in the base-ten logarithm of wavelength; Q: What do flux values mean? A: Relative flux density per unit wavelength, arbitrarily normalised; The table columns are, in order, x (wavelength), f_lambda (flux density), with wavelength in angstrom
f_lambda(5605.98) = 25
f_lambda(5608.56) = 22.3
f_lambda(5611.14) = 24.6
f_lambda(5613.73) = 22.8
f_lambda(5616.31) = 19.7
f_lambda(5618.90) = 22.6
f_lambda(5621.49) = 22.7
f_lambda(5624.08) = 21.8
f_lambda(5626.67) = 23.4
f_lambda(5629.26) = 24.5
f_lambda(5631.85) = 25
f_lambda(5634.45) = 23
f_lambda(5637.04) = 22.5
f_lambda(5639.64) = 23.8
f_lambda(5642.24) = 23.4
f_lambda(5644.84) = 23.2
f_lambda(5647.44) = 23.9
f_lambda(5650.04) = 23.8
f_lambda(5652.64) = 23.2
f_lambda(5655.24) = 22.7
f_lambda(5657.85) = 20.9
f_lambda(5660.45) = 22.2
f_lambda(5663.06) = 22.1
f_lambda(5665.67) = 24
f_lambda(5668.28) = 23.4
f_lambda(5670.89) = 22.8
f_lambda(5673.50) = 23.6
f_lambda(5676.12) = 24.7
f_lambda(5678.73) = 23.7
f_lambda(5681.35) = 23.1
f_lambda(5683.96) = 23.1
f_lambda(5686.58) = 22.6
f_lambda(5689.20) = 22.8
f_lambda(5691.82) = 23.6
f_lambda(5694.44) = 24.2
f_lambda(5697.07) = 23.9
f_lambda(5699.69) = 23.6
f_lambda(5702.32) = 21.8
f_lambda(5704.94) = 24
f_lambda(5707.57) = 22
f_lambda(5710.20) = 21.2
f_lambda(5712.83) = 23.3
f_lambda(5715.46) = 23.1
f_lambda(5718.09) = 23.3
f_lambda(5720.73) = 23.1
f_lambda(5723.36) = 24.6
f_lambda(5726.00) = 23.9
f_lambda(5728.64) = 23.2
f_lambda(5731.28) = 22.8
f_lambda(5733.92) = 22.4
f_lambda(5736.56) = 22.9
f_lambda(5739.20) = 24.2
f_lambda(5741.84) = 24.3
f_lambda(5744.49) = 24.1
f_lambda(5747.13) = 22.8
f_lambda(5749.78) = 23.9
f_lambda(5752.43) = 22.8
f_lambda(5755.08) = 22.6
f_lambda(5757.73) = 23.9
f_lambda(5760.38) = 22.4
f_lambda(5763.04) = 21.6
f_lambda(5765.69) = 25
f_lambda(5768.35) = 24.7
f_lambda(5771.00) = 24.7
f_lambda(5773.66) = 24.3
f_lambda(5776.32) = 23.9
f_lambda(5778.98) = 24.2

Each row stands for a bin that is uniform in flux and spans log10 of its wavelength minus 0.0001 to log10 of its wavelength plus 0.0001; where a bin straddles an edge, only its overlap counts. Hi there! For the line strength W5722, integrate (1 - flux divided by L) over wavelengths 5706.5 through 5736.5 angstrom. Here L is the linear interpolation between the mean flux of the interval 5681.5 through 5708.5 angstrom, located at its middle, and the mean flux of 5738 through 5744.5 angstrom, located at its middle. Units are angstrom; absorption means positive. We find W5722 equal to 1.0 angstrom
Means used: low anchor 23.2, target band 23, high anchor 24.2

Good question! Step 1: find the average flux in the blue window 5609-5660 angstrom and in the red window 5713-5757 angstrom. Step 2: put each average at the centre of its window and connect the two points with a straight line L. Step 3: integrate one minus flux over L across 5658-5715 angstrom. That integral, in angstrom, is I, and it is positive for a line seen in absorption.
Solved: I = 0.3 angstrom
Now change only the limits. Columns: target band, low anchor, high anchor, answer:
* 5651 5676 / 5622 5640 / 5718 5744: 0.6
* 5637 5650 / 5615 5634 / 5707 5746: -0.3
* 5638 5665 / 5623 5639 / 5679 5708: 0.5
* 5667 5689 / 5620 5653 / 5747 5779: 0.1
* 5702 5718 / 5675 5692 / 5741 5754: 0.5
